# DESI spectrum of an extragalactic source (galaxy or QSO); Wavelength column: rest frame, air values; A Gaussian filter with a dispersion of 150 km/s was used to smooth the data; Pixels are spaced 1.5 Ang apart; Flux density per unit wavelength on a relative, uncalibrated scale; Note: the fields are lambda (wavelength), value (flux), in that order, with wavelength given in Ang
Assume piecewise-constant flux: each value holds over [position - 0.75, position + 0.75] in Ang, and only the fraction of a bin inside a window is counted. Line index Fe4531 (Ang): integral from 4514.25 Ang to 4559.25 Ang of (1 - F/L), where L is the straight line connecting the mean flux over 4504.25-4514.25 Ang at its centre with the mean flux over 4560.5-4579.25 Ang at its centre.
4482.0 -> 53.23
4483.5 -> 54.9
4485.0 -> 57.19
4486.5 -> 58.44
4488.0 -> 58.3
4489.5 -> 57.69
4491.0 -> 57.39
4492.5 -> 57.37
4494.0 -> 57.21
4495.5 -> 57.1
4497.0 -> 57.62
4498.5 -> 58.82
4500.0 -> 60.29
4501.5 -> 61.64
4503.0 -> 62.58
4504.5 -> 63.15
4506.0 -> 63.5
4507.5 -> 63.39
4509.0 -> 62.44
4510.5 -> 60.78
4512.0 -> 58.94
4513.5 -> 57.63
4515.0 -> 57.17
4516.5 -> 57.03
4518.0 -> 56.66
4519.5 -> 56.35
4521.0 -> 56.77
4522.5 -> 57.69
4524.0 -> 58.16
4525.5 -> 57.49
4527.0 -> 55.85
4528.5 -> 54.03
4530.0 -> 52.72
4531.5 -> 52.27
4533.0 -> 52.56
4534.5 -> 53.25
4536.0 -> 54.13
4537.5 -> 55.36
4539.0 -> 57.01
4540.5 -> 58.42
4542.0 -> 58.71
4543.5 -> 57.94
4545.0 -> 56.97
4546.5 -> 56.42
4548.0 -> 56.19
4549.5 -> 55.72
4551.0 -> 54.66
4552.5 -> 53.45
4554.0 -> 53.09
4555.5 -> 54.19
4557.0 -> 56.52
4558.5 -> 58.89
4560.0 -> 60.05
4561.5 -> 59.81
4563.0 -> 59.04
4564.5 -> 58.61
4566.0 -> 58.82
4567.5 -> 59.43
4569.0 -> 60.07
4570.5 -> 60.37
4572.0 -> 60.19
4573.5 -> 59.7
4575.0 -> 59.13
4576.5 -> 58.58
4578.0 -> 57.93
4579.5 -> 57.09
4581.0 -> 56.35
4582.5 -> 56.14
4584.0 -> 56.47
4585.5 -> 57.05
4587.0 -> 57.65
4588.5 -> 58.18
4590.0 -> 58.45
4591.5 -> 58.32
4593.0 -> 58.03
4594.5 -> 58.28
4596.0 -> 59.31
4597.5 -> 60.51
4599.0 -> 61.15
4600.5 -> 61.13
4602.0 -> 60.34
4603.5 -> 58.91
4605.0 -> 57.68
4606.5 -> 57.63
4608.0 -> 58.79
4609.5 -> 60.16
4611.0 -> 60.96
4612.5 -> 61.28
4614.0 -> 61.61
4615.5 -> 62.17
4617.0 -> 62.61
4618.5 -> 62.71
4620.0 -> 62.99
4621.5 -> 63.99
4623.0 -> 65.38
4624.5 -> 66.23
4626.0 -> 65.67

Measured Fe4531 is 3.4 Ang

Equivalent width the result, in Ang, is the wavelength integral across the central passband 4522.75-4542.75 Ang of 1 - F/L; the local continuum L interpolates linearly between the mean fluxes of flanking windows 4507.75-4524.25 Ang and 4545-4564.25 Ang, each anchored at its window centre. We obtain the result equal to 0.7 Ang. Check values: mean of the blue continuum 58.3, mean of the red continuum 56.6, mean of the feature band 55.4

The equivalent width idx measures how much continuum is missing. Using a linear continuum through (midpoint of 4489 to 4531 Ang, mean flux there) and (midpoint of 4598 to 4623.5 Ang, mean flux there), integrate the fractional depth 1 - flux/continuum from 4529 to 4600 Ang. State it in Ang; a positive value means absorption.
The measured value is 3.1 Ang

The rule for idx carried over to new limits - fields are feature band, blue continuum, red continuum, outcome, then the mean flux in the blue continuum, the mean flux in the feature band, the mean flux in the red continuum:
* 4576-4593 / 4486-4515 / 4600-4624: 0.9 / 59.6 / 57.5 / 61.2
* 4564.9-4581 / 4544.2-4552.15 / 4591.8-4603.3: -0.3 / 55.9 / 59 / 59.7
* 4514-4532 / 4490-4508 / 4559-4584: 1.0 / 59.9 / 56.1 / 58.8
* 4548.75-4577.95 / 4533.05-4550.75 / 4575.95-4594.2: -0.5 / 56.2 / 57.9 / 57.5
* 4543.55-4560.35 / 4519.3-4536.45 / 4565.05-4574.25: 0.5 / 55.1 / 56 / 59.7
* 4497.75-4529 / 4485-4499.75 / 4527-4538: -2.0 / 57.8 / 59.1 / 53.6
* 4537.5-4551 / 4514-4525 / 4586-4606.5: 0.2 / 57.1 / 56.9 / 59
